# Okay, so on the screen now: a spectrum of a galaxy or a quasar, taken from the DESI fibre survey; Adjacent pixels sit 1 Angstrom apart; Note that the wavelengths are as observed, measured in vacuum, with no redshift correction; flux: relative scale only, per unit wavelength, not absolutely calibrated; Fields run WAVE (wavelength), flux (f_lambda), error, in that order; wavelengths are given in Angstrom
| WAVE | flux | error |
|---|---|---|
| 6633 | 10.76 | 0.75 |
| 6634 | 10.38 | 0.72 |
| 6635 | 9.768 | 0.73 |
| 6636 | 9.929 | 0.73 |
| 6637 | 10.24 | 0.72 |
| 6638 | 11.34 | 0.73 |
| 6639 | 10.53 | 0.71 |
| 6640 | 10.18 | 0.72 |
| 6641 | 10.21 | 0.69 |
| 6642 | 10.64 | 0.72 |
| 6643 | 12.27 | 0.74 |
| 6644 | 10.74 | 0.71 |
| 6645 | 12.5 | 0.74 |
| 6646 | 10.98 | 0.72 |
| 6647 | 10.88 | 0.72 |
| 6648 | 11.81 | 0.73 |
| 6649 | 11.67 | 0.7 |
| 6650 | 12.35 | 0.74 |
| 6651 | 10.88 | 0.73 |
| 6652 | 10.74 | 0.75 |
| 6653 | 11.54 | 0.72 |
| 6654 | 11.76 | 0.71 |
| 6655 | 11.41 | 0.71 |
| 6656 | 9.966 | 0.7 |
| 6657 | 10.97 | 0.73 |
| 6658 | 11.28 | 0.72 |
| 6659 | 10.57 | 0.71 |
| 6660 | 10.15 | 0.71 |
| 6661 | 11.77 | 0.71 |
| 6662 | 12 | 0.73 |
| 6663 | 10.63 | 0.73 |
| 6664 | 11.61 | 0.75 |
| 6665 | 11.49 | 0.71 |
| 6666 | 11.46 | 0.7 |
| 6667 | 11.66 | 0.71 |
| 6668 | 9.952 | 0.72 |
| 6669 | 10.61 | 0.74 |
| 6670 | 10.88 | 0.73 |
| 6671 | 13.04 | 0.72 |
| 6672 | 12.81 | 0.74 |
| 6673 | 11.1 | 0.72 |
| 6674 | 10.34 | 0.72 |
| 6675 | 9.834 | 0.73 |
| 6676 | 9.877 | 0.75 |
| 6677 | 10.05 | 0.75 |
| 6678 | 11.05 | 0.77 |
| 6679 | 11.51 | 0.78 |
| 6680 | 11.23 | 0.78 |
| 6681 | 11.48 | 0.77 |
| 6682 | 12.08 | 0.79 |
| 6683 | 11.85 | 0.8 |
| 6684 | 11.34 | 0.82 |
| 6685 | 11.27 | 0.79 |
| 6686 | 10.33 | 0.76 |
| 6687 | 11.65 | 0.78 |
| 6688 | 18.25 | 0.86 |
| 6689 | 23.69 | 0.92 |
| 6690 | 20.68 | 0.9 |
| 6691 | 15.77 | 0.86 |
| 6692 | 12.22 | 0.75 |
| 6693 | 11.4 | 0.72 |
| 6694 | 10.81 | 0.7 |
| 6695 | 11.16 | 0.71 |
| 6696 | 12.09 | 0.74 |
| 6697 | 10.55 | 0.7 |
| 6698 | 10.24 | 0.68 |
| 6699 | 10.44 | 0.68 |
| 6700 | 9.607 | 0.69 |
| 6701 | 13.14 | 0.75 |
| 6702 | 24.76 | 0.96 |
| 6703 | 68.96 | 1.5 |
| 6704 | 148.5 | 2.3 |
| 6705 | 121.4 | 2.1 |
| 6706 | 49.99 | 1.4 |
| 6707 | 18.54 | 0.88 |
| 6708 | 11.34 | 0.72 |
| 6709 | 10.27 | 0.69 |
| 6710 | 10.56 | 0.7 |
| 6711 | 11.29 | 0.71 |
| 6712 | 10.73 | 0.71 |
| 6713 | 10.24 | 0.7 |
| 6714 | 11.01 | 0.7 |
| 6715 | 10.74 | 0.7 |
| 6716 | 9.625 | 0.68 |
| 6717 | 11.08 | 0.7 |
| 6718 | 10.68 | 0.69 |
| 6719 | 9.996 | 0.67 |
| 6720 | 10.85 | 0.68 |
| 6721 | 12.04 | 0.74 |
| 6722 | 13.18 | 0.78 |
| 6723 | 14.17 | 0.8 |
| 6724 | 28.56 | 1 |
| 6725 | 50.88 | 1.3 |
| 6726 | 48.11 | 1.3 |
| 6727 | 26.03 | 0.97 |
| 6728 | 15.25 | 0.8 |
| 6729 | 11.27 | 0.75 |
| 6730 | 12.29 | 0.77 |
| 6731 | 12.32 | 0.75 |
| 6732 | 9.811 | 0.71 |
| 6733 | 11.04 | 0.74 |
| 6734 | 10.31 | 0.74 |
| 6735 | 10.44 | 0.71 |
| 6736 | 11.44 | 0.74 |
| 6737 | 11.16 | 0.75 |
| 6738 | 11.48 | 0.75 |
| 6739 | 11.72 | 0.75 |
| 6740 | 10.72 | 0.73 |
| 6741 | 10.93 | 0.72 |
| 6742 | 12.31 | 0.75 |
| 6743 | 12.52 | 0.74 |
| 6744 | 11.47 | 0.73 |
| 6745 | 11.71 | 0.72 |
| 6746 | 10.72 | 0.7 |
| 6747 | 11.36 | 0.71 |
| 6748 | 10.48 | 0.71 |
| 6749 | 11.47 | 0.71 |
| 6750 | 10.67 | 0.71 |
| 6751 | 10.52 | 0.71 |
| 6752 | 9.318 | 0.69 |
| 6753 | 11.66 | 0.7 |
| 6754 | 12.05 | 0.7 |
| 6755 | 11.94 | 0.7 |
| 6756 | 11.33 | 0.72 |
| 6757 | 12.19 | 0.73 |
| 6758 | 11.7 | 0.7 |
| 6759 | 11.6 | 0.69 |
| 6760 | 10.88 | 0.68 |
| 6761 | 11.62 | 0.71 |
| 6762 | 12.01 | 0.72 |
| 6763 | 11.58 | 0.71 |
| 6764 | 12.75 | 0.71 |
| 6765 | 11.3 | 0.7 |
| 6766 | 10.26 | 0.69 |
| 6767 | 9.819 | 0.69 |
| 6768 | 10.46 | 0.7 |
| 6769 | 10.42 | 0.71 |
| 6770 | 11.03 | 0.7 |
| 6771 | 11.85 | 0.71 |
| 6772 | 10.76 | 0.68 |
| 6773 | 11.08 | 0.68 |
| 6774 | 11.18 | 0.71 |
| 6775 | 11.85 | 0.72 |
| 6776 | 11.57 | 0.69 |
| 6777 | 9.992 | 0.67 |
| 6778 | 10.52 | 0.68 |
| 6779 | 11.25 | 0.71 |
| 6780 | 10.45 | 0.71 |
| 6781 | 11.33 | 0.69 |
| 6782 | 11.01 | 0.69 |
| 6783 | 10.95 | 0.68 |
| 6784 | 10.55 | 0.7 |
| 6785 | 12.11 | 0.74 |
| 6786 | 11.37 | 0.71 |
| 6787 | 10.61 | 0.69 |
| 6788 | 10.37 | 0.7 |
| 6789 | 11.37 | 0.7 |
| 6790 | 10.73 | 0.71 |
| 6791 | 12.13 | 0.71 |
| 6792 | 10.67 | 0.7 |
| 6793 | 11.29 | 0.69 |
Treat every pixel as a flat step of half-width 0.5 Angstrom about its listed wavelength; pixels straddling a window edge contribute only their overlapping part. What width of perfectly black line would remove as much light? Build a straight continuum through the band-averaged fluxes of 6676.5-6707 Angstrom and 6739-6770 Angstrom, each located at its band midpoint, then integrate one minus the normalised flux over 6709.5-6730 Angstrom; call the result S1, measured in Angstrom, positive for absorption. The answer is 1.38 Angstrom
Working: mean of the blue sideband 24.2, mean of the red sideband 11.3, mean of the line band 16.7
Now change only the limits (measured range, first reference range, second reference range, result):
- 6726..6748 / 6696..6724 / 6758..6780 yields 6.58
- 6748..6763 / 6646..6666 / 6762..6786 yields -0.32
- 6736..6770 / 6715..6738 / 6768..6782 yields 5.11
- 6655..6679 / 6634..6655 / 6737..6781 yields 0.11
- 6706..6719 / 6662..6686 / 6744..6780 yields -1.87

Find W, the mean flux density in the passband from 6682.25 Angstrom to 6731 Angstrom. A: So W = 21.7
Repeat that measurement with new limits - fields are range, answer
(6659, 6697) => 12.1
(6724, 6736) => 19.8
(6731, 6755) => 11.1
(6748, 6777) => 11.2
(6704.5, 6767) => 15.5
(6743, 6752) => 11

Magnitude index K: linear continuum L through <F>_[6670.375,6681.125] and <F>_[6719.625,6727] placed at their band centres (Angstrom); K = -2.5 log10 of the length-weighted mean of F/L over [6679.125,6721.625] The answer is -0.11 mag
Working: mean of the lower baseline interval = 11.1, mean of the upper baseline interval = 25.7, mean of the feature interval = 20.5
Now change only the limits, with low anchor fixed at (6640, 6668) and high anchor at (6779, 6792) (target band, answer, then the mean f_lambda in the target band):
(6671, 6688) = -0.02 mag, 11.4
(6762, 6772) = 0.00 mag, 11.1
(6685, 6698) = -0.23 mag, 13.8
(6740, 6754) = -0.01 mag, 11.2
